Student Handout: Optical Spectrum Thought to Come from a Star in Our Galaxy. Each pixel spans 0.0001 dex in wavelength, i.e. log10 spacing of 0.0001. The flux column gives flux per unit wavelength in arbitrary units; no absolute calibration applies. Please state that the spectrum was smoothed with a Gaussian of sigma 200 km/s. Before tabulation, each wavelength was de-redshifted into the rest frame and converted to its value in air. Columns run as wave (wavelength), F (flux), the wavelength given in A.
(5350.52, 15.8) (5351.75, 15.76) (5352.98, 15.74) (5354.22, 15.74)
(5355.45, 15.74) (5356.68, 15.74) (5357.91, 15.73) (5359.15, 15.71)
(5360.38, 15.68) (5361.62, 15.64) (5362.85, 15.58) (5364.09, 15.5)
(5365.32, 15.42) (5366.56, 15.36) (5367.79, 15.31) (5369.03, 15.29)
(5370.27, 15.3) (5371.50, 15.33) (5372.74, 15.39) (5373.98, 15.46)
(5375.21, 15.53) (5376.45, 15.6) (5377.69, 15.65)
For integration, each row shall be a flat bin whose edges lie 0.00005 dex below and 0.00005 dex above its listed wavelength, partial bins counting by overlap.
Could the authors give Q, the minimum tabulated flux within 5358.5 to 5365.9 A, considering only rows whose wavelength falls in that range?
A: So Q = 15.42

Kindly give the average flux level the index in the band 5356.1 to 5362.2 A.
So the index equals 15.7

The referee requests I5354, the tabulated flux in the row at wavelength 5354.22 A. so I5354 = 15.74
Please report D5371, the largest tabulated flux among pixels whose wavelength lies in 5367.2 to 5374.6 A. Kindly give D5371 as 15.46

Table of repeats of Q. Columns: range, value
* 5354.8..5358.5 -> 15.73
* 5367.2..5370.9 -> 15.29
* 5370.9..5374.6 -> 15.33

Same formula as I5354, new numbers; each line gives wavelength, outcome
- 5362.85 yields 15.58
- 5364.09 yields 15.5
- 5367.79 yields 15.31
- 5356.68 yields 15.74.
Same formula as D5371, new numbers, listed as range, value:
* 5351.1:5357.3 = 15.76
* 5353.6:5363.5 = 15.74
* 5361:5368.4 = 15.64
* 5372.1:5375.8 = 15.53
